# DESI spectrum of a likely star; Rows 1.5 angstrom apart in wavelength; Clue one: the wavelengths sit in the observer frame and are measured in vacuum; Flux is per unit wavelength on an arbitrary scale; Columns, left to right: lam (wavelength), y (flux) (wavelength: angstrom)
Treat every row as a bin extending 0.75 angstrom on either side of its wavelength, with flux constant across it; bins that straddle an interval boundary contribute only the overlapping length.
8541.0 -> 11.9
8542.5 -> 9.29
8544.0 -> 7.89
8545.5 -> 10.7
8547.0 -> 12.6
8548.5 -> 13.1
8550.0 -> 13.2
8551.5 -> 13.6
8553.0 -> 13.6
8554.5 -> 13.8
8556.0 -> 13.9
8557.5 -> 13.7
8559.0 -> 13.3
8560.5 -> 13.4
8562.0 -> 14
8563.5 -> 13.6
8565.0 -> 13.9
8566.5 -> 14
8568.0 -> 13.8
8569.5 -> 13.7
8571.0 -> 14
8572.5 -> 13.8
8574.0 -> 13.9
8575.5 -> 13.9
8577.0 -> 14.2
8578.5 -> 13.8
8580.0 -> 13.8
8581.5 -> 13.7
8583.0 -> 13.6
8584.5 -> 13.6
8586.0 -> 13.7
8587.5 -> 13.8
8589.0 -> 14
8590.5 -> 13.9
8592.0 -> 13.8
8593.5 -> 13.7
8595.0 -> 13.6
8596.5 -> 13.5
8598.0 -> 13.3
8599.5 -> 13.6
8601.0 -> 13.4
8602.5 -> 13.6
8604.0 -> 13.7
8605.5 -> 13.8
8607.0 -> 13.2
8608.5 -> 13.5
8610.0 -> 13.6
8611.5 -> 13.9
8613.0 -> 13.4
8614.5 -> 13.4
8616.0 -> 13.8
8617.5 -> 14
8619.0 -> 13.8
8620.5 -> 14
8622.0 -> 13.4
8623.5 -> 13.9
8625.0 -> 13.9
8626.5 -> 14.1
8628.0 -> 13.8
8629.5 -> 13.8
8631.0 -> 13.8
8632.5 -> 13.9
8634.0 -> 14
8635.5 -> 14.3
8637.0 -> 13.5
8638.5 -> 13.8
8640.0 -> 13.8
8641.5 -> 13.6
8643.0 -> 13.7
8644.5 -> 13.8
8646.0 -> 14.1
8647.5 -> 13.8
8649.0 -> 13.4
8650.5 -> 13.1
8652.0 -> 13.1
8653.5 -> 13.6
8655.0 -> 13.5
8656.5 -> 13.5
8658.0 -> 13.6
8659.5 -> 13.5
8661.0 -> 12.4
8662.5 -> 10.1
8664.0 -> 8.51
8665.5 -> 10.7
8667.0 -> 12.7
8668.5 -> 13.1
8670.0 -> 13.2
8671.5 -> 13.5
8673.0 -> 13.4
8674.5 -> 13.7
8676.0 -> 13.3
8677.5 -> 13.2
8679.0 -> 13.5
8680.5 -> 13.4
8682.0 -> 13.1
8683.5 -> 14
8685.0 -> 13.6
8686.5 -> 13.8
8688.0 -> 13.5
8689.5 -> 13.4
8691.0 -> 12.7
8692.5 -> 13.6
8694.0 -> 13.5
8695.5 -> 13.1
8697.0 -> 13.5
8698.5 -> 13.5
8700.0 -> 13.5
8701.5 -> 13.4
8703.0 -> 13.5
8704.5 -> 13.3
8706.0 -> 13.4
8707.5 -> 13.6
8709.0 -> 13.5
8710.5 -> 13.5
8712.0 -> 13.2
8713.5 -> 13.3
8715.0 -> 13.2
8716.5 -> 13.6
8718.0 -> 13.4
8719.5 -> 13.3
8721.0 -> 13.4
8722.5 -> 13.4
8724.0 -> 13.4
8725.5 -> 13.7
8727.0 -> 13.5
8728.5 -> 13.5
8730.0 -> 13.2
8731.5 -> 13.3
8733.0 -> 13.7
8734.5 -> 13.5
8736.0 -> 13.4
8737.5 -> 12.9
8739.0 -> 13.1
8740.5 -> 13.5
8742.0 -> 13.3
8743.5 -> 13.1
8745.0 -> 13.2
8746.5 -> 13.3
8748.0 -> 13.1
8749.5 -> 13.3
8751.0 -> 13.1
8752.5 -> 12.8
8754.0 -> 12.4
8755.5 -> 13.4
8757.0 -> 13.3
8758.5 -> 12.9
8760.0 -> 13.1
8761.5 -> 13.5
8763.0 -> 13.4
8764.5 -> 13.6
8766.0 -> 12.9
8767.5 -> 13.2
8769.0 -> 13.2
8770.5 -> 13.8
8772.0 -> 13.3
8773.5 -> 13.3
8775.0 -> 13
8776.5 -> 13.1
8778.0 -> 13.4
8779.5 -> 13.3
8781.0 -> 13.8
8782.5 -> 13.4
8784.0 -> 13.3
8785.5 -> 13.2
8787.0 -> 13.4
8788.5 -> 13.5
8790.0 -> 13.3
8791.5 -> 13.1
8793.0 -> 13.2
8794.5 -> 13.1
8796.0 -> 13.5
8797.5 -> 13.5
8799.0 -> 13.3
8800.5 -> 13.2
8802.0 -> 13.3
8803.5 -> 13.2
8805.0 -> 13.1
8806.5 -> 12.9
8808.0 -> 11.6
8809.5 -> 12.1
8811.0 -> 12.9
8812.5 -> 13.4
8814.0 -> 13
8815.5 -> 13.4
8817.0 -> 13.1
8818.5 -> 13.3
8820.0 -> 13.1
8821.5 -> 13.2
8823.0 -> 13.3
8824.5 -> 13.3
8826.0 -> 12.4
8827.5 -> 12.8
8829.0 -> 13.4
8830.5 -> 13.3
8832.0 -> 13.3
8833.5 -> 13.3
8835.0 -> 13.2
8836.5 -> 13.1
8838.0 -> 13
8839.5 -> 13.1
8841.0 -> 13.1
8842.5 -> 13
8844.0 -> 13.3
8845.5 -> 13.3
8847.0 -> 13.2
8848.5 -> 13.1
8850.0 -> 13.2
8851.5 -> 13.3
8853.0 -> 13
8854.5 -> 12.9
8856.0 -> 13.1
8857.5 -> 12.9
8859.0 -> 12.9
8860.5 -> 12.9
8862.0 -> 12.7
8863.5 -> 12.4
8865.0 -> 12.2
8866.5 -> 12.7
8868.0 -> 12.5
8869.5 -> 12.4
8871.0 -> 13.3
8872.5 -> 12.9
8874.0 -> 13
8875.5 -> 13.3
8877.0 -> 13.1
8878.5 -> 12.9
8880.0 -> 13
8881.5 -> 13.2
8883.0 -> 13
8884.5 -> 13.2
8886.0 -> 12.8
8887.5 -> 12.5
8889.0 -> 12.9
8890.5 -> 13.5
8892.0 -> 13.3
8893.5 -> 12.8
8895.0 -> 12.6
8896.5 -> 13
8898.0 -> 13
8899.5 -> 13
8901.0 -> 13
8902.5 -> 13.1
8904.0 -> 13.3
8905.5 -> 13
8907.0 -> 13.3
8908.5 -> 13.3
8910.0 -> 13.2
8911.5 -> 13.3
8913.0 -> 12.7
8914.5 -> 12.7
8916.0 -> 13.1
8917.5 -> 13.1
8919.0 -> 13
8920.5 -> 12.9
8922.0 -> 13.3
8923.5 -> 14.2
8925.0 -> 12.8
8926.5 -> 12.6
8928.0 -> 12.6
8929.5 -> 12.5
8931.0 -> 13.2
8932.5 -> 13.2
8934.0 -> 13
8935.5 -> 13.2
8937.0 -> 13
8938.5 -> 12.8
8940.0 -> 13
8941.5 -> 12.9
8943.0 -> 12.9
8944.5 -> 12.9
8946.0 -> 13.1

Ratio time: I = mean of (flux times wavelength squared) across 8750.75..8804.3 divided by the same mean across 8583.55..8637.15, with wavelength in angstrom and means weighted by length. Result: 1.0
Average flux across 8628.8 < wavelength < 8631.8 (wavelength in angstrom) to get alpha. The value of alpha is 13.8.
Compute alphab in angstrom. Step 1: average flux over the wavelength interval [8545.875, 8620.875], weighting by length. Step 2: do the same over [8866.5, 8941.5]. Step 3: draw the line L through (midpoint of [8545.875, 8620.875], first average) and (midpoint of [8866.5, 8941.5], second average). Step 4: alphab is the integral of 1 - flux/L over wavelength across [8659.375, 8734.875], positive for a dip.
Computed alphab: 1.4 angstrom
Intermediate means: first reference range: 13.7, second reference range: 13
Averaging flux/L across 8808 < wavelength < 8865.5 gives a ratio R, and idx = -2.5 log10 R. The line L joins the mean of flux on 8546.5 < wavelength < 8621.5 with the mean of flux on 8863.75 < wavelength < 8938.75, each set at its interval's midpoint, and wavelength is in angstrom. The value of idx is 0.01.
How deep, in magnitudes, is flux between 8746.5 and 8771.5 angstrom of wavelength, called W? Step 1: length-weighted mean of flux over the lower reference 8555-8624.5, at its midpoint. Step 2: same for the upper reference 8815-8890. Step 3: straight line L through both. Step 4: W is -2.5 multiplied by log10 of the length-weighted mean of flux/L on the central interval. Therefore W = 0.01 mag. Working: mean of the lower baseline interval 13.7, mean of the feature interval 13.2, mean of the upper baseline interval 13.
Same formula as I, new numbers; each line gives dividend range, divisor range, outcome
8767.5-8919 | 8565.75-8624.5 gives 1.01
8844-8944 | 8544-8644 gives 1.02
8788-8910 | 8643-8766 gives 1.02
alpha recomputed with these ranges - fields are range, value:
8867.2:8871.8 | 12.7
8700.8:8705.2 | 13.4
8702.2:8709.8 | 13.5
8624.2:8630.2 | 13.9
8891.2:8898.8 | 12.9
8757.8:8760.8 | 13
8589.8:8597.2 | 13.7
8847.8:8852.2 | 13.2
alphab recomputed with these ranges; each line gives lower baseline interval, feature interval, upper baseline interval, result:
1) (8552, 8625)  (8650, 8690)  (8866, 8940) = 1.69 angstrom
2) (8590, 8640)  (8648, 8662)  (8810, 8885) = 0.36 angstrom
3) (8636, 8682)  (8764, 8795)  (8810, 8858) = -0.45 angstrom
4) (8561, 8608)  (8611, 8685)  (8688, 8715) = 1.03 angstrom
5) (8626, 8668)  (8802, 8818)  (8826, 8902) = 0.18 angstrom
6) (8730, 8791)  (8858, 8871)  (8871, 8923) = 0.46 angstrom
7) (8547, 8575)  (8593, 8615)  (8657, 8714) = -0.14 angstrom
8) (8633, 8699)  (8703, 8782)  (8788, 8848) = -0.84 angstrom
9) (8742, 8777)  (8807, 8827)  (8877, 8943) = 0.30 angstrom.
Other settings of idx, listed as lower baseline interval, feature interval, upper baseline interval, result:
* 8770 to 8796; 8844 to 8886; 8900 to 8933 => 0.018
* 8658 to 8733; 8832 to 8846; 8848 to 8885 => -0.017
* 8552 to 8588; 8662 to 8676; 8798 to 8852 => 0.110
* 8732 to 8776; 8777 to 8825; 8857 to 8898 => -0.007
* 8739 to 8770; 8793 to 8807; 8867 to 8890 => -0.012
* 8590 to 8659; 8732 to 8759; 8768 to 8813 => 0.011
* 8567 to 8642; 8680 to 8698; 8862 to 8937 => 0.008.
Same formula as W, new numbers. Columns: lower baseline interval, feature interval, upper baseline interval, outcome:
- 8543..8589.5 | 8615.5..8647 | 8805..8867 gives -0.04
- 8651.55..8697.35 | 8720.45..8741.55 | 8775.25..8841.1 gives -0.03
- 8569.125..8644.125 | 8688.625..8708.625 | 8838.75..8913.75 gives 0.01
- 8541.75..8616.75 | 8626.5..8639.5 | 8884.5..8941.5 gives -0.04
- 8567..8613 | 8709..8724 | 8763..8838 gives 0.00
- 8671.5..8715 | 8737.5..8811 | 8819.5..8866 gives 0.00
